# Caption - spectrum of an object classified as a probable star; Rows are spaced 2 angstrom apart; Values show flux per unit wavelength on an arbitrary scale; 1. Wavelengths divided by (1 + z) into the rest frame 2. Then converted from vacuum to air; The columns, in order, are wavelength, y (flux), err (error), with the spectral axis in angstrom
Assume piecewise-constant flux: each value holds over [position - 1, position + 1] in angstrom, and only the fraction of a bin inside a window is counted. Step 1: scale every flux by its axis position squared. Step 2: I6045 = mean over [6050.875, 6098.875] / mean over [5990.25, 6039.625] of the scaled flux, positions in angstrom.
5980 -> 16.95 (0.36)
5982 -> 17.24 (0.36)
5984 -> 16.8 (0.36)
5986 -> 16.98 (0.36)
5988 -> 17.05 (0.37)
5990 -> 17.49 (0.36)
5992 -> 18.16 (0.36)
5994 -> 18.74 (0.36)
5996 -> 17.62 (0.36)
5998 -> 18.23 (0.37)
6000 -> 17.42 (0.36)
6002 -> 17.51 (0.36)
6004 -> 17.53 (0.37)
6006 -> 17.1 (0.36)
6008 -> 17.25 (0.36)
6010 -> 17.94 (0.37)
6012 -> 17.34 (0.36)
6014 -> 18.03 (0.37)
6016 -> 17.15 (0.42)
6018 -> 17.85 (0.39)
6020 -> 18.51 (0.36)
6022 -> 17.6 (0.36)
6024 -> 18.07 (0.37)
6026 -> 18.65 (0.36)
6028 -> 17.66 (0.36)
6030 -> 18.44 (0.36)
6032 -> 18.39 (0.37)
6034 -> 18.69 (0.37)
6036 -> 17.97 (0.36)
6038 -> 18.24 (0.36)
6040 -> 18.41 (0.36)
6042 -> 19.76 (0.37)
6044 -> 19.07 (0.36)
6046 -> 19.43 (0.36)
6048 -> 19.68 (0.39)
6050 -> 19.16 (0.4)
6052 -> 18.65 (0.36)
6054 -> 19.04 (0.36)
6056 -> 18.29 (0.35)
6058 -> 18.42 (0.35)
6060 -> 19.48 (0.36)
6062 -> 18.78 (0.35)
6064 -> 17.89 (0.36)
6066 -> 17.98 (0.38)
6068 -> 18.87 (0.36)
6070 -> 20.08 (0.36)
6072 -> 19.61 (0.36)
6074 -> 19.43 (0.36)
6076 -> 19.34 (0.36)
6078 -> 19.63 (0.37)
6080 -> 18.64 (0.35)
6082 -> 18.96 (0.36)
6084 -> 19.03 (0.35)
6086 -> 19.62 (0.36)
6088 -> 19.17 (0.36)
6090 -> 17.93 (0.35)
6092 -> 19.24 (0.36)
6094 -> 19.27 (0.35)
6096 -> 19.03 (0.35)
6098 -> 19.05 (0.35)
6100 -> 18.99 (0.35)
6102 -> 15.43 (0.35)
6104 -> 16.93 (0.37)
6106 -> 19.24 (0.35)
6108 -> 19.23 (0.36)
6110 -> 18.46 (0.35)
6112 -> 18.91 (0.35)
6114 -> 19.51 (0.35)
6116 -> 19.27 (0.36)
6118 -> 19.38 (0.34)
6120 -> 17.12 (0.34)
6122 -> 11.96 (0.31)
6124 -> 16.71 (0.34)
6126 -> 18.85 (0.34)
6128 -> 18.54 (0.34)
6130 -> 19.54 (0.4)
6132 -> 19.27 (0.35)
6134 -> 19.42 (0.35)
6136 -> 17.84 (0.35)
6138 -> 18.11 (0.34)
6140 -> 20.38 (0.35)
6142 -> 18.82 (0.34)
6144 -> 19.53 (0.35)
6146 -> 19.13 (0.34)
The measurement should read 1.08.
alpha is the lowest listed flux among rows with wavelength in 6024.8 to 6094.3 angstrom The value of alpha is 17.66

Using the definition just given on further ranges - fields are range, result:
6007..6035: 17.15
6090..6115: 15.43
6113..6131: 11.96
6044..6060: 18.29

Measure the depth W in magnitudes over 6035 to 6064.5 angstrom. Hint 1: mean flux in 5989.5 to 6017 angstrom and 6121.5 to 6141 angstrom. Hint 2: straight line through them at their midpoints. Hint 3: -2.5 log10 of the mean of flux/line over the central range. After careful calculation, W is -0.06 mag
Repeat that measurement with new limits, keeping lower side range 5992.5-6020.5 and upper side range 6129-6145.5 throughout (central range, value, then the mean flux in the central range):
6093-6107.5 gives 0.02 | 18.3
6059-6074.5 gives -0.04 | 19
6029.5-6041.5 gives -0.02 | 18.4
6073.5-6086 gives -0.04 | 19.2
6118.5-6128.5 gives 0.14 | 16.7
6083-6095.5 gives -0.03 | 19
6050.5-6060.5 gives -0.03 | 18.8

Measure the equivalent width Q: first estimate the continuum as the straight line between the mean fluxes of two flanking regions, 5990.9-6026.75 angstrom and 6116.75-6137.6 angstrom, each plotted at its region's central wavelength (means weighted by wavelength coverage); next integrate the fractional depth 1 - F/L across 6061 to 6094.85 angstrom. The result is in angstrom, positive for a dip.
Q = -2.2 angstrom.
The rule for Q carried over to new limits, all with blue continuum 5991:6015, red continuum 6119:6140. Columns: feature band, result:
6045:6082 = -2.54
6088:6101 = -0.81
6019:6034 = -0.39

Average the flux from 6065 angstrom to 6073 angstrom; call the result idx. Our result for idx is 19.1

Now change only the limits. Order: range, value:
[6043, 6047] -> 19.2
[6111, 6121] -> 18.8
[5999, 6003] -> 17.5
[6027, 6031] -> 18.1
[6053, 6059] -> 18.6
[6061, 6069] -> 18.4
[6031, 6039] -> 18.3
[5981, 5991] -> 17.1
